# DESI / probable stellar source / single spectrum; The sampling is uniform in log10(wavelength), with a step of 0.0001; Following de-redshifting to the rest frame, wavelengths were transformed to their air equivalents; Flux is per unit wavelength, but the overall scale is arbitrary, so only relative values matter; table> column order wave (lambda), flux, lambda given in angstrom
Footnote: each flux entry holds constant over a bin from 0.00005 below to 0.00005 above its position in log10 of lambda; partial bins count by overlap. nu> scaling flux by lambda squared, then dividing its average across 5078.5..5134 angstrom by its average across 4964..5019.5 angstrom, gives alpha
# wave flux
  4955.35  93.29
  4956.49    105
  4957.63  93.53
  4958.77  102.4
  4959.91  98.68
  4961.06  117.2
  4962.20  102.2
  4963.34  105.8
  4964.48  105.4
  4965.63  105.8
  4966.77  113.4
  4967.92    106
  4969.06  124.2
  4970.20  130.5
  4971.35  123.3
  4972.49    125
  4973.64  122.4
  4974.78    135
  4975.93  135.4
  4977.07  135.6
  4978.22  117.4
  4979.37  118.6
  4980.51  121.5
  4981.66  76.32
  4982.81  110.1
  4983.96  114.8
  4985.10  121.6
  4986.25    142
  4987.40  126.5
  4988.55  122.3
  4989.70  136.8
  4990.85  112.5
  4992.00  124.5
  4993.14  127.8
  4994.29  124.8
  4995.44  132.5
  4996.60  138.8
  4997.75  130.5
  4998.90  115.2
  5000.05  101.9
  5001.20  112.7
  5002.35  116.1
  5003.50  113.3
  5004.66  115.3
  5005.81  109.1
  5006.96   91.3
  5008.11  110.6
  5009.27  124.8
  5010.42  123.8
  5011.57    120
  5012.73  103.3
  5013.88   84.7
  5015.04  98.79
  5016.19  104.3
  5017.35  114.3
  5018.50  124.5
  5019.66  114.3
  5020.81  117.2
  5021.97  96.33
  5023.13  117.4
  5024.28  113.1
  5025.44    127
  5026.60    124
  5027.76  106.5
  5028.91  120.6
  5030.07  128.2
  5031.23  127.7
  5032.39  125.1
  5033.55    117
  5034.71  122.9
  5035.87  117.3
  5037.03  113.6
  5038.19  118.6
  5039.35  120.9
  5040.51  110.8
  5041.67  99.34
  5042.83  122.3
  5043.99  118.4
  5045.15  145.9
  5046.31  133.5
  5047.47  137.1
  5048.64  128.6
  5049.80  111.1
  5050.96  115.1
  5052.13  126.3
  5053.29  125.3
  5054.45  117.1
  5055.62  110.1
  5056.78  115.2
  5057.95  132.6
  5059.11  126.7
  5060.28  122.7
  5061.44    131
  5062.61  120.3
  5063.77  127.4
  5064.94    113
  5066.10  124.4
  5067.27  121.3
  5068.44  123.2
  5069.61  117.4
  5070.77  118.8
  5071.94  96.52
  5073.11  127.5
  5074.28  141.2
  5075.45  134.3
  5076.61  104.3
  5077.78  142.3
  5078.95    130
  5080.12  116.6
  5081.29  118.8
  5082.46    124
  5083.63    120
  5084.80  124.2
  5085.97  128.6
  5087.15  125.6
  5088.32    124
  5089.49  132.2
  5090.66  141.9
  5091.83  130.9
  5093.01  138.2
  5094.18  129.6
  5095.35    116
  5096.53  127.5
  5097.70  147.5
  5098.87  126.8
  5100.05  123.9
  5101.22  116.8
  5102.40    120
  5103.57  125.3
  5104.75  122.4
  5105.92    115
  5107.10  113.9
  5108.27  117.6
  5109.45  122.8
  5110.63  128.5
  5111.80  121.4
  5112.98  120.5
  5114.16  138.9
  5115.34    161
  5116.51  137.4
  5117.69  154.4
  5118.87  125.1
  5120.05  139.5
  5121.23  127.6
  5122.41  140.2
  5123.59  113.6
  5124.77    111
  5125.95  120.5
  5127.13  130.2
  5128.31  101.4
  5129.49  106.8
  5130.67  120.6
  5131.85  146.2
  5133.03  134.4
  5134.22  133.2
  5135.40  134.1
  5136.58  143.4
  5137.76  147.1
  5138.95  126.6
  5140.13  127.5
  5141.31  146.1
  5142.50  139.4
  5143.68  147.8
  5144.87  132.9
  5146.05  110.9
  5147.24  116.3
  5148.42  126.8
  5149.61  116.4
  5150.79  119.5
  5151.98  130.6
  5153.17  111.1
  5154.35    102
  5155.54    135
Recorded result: 1.13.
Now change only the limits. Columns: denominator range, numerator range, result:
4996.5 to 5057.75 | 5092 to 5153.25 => 1.14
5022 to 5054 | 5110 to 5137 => 1.11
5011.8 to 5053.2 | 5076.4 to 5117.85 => 1.11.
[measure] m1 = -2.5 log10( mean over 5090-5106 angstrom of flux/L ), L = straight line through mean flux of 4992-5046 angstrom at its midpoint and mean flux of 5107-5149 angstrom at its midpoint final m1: -0.01 mag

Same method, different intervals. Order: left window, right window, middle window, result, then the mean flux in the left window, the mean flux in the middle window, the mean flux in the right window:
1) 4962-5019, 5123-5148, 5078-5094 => -0.03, 117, 128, 128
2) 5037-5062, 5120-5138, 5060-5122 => -0.01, 122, 126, 127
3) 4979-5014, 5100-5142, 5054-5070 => 0.01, 117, 122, 128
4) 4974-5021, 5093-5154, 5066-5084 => 0.01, 118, 123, 128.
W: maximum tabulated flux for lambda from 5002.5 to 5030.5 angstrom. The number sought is 128.2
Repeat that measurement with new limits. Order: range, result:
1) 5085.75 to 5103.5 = 147.5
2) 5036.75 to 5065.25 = 145.9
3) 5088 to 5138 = 161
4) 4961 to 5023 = 142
